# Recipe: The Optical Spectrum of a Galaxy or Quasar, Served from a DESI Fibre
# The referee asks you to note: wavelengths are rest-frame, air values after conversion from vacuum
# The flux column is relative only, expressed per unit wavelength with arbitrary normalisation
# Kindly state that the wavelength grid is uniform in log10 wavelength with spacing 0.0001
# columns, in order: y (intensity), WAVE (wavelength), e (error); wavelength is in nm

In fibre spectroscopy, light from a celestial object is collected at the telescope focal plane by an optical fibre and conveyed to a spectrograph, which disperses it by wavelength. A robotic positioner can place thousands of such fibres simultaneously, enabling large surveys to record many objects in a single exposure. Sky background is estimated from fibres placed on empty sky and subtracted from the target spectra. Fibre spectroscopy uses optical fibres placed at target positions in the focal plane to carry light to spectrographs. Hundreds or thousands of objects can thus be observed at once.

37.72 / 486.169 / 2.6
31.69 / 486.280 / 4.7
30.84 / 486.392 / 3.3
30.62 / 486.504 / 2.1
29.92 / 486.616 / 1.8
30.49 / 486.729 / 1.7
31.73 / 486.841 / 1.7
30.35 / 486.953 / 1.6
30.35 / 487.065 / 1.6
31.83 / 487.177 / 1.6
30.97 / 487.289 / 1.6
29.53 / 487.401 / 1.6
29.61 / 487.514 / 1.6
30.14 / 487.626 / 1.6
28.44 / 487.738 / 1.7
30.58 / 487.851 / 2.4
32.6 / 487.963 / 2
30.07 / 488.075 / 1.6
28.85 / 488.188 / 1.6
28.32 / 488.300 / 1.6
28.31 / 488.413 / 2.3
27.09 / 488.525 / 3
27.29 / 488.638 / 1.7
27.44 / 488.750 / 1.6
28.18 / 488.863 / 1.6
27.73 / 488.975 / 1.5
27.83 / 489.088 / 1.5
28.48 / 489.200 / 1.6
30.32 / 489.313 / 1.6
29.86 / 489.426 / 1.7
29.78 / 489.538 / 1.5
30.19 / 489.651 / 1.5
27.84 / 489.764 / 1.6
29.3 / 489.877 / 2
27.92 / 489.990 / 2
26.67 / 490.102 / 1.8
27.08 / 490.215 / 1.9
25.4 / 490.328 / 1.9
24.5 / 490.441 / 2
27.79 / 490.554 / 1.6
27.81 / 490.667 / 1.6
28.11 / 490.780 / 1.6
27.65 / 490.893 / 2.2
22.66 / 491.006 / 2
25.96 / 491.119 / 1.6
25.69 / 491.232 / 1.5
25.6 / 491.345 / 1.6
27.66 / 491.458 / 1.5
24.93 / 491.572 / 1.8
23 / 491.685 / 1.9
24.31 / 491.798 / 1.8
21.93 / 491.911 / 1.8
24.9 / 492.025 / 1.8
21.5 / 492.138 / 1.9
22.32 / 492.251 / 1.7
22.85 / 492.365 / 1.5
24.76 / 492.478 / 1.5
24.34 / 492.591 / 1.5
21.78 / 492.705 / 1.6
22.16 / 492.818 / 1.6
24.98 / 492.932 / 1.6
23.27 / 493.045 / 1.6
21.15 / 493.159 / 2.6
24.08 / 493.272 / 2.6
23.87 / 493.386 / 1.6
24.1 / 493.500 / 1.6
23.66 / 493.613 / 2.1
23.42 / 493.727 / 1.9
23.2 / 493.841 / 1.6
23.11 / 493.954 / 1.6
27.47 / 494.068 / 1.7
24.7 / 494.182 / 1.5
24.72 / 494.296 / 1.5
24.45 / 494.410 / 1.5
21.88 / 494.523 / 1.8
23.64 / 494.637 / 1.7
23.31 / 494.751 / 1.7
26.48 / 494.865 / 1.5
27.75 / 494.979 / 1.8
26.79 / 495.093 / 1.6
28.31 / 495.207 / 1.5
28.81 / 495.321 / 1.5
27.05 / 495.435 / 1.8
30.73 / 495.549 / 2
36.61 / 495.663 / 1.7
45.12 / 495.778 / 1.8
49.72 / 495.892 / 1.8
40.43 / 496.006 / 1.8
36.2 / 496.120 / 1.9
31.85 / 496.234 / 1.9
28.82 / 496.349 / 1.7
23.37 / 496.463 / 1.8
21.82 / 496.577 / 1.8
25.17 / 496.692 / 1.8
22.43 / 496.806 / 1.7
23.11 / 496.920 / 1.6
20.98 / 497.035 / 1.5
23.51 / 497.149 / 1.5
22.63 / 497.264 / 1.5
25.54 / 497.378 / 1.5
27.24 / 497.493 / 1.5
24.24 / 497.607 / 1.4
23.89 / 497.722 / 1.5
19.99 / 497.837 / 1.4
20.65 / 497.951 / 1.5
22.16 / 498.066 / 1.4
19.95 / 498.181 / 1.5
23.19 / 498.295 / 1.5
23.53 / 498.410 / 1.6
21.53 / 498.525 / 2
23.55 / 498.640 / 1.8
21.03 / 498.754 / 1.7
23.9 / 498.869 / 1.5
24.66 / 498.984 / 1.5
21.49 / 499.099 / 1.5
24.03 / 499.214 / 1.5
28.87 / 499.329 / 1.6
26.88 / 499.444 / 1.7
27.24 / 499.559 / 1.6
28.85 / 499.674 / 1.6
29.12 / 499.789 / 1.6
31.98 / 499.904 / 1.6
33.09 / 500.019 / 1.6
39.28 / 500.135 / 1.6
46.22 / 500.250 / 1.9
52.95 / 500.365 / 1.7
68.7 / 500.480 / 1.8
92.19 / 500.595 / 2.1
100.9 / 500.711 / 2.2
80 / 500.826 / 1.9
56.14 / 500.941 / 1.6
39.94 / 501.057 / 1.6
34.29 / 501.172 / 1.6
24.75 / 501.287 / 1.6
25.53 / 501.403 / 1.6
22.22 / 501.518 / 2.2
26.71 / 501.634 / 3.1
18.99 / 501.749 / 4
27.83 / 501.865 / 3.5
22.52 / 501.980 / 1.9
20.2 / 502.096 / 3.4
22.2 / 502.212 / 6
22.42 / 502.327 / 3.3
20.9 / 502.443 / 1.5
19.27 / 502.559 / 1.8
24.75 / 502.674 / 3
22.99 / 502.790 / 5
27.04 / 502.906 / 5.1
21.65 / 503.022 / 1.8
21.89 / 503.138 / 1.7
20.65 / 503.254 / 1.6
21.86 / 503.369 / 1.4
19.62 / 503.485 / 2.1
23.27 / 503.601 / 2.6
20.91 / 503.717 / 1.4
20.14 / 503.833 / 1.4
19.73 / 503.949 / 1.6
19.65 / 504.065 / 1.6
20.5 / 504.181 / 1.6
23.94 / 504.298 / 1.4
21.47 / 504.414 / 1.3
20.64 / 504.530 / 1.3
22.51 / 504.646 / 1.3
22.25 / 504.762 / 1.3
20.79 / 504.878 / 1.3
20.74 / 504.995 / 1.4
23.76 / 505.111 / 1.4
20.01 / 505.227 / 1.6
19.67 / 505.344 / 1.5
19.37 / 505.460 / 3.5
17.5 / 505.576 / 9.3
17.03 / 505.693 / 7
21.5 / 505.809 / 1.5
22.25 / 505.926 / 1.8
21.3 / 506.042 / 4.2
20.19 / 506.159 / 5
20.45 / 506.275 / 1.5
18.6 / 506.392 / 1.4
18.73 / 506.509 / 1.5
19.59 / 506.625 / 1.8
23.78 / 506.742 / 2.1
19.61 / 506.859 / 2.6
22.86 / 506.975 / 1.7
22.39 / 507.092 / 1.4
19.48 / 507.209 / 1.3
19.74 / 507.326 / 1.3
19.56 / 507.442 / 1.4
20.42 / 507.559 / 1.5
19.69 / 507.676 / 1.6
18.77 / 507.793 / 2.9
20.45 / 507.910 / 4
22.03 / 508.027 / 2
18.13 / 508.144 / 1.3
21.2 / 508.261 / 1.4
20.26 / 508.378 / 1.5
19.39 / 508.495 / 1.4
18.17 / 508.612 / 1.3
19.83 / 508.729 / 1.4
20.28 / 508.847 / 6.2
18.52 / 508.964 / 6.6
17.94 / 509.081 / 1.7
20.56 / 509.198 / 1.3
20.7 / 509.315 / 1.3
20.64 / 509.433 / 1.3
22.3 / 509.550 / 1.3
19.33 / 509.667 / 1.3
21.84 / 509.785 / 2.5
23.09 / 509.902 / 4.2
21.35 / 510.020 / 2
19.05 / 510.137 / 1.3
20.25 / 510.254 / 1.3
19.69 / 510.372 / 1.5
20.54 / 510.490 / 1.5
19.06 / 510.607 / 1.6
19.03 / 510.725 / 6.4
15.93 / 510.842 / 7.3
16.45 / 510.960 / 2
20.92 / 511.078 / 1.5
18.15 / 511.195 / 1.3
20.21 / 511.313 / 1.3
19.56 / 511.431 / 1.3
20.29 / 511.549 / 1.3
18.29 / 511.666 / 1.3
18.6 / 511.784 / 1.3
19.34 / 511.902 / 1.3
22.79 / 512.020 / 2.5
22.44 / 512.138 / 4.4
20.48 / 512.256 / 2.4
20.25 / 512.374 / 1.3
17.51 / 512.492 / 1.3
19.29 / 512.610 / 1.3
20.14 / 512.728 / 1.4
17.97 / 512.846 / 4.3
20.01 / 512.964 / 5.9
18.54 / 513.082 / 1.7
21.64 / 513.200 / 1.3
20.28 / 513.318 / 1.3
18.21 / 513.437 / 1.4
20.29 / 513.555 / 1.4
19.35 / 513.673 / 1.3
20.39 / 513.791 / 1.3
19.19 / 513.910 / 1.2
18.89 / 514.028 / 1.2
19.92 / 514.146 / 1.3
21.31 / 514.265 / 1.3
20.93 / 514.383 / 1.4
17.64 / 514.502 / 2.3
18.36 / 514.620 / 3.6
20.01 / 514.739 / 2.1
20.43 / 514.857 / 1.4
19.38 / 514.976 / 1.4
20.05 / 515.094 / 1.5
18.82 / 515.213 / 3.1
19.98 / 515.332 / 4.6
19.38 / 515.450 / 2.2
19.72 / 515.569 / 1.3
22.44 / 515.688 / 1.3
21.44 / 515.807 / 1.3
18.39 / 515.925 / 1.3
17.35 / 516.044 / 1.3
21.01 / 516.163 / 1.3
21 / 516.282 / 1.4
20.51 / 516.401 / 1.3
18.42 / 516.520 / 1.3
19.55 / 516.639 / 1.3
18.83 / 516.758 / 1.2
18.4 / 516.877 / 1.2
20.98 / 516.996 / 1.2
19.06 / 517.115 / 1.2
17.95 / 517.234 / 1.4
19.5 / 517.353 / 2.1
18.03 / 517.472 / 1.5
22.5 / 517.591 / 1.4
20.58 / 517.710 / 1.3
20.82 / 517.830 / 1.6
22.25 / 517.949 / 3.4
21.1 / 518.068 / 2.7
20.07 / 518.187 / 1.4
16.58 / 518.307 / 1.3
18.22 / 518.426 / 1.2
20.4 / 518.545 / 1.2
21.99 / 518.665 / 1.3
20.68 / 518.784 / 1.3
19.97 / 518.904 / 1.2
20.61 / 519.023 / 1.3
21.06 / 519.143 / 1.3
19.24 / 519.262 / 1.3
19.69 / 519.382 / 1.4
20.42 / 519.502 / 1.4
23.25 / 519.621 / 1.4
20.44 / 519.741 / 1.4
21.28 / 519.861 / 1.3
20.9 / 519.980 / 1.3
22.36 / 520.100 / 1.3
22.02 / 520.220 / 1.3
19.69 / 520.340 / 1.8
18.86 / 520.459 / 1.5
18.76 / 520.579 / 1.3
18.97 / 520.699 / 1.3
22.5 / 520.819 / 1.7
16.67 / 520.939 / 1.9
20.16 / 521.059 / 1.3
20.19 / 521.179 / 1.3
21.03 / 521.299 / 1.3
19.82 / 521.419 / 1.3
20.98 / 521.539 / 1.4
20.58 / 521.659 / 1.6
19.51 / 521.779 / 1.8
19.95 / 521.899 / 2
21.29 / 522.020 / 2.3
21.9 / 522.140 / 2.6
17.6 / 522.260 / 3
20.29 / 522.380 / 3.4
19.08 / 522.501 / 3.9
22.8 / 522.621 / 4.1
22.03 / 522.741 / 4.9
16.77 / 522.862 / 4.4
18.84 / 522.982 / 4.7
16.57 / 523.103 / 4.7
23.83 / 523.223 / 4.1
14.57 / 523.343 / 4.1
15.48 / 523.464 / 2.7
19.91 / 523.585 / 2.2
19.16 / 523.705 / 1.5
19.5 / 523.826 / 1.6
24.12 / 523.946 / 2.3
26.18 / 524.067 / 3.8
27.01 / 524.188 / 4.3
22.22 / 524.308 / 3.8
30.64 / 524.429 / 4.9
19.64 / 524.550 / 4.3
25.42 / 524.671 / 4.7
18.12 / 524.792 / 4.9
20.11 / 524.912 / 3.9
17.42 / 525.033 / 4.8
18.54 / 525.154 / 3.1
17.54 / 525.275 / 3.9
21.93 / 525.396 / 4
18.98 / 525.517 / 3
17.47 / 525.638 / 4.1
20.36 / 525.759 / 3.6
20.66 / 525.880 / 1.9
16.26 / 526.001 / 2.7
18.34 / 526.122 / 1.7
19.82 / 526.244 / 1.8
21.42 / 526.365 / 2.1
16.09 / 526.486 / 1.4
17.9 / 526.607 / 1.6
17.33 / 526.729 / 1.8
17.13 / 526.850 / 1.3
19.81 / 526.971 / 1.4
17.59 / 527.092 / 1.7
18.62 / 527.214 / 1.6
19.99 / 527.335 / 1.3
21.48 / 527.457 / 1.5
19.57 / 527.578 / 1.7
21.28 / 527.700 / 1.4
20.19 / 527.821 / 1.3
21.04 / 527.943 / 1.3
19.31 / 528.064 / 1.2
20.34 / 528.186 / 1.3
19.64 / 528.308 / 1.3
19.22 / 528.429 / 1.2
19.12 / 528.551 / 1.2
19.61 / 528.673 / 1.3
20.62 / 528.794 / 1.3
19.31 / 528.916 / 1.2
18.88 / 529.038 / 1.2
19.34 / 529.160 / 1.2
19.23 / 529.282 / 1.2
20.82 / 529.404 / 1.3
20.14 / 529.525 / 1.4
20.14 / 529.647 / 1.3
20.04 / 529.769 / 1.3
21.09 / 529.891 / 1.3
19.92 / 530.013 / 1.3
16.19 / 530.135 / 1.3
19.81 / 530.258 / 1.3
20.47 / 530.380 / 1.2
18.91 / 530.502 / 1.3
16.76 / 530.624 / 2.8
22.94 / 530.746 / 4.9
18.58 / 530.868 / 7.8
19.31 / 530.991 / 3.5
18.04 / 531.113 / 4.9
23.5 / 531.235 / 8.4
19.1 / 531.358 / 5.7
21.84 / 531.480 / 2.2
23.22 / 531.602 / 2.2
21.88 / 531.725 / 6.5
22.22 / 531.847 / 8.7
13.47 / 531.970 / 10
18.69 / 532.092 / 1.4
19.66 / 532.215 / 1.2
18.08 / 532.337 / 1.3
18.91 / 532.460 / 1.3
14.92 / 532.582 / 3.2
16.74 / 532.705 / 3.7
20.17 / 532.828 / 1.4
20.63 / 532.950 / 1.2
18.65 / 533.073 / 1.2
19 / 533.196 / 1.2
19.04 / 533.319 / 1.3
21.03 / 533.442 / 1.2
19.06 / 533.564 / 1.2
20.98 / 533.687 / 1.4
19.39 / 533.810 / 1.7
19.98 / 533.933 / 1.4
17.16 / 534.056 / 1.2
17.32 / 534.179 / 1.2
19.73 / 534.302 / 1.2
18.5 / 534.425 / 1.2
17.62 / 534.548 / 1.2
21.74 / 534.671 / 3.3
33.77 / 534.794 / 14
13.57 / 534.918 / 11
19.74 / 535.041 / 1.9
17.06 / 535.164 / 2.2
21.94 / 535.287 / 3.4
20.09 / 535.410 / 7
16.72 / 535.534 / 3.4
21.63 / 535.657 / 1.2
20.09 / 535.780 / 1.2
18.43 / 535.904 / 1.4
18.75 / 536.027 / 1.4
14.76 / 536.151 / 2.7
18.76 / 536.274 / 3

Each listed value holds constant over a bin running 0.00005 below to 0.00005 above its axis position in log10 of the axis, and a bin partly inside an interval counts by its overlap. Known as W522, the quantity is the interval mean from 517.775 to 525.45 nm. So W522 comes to 20.5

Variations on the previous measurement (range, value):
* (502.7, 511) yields 20.5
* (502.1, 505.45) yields 21.6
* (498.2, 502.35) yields 34.9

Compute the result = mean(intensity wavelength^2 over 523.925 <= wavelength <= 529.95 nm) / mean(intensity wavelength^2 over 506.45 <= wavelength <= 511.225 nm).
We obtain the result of 1.08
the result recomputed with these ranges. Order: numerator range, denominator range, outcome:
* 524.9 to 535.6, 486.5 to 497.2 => 0.83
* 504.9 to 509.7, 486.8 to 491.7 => 0.77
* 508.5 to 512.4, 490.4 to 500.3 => 0.81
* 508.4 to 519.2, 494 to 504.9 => 0.73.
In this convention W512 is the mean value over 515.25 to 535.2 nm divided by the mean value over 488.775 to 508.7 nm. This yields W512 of 0.76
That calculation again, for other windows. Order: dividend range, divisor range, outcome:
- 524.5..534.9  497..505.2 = 0.68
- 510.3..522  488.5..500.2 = 0.76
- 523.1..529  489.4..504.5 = 0.72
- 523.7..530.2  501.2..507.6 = 0.93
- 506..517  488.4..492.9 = 0.76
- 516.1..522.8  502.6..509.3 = 0.98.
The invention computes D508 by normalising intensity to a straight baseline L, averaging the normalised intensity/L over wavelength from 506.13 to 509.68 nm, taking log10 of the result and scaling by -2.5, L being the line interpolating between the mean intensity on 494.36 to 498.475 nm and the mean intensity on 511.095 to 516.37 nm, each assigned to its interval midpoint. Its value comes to 0.11 mag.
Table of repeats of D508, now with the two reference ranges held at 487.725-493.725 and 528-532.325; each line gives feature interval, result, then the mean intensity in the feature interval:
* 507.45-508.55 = 0.17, 20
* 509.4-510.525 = 0.11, 20.8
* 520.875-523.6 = 0.08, 19.6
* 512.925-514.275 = 0.14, 19.8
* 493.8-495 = 0.05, 24.5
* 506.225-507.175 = 0.14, 20.7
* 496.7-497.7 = 0.06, 23.8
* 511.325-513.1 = 0.15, 19.7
